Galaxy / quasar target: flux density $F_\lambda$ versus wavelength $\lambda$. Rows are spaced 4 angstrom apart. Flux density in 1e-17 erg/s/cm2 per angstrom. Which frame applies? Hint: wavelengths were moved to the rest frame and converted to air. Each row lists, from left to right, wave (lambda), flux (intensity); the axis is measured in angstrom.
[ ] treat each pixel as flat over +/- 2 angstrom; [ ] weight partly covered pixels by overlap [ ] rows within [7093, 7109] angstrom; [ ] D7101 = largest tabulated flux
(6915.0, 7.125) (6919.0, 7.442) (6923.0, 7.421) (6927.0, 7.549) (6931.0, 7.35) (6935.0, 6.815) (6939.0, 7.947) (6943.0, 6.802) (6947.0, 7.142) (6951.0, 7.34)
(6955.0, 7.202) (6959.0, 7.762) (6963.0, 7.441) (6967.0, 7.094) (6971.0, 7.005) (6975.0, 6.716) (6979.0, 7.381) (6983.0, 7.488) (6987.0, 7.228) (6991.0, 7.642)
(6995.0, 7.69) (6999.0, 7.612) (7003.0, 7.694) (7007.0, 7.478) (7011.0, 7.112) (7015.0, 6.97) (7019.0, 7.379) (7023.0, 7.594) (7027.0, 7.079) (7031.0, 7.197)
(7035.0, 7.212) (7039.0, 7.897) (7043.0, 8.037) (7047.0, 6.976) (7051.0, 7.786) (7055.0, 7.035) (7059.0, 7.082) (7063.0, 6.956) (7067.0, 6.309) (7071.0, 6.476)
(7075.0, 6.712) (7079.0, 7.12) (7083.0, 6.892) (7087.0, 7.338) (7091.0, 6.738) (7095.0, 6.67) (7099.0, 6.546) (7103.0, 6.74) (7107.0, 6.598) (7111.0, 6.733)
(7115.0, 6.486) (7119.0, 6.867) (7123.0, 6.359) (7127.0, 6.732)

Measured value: 6.74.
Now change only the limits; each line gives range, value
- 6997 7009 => 7.694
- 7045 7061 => 7.786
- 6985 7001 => 7.69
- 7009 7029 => 7.594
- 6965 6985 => 7.488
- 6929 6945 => 7.947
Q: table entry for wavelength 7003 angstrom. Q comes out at 7.694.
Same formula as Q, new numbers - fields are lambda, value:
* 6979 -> 7.381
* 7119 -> 6.867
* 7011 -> 7.112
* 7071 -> 6.476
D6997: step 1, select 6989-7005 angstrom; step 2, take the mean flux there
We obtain 7.66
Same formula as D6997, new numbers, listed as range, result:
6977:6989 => 7.37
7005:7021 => 7.23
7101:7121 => 6.68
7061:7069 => 6.63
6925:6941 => 7.42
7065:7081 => 6.65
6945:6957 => 7.23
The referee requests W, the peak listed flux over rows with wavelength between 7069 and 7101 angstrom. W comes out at 7.338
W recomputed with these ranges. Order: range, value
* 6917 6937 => 7.549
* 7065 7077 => 6.712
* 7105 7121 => 6.867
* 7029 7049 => 8.037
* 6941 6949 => 7.142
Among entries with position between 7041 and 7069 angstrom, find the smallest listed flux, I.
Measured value 6.309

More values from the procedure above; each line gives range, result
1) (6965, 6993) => 6.716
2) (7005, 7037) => 6.97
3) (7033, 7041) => 7.212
